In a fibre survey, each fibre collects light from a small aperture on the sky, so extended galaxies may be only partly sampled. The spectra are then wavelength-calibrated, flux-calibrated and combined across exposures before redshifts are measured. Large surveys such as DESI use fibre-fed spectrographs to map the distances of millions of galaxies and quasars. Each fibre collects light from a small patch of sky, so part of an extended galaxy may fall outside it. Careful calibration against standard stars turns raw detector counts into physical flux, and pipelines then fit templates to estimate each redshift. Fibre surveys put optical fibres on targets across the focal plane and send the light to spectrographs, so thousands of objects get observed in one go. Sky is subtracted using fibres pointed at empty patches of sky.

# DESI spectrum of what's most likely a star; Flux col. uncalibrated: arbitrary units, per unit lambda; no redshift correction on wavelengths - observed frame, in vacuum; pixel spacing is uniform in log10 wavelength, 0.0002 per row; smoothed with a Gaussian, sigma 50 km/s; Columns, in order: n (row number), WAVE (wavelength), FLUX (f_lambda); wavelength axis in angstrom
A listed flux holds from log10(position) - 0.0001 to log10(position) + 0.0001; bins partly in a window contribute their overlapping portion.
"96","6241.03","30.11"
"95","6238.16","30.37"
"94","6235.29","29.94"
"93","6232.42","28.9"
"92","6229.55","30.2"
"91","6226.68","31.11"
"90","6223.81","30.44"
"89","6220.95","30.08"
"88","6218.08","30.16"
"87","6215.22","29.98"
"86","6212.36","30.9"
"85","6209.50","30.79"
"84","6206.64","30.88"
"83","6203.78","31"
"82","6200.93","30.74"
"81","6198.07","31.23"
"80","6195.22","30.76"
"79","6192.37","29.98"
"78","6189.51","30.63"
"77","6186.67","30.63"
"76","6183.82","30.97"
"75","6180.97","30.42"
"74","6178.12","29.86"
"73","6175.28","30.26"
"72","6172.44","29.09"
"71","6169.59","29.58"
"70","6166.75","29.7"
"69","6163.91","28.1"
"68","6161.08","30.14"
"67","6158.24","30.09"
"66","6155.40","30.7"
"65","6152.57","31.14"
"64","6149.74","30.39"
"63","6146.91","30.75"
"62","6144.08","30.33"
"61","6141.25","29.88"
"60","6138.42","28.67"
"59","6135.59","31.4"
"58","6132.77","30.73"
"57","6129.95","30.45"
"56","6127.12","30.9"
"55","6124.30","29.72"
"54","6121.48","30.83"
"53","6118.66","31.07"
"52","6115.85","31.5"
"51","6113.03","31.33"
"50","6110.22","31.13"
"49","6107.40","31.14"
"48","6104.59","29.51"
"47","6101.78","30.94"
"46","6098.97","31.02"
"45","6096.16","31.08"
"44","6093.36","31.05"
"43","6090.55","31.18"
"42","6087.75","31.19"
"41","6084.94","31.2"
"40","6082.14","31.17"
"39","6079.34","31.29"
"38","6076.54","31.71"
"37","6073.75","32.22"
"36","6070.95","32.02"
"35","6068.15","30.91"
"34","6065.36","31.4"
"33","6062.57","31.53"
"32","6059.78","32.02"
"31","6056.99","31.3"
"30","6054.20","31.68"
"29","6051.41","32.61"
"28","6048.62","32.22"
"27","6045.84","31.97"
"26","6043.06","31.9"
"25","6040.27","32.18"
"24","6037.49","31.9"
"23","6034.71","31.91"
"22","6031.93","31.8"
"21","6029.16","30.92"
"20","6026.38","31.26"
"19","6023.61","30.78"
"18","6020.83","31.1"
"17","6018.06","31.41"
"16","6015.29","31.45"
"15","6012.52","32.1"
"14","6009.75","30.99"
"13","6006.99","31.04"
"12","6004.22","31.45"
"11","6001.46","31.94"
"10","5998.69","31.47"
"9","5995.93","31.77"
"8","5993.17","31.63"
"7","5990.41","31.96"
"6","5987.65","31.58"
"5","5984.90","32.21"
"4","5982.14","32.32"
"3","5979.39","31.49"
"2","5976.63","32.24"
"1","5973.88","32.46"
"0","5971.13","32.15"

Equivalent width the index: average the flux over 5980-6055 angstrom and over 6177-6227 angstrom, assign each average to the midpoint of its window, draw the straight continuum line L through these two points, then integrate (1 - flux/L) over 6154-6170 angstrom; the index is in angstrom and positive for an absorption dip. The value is 0.6 angstrom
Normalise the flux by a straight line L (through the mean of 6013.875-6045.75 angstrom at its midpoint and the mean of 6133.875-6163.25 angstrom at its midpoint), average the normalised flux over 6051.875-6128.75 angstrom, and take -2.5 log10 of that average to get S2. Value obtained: -0.01 mag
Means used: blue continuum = 31.5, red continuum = 30.3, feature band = 31.2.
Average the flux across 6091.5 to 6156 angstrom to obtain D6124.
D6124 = 30.7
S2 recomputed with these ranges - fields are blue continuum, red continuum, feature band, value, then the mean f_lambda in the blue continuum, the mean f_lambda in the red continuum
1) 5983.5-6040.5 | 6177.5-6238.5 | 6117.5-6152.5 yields 0.015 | 31.6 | 30.5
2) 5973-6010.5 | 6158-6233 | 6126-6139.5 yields 0.009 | 31.8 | 30.3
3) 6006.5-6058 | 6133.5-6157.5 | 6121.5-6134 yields 0.004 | 31.6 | 30.4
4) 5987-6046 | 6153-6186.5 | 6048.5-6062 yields -0.026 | 31.6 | 30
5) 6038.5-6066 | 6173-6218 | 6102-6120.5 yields 0.014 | 31.9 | 30.6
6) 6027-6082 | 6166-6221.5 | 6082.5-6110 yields 0.014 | 31.7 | 30.4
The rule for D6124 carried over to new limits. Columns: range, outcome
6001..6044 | 31.5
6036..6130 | 31.3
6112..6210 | 30.4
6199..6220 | 30.6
